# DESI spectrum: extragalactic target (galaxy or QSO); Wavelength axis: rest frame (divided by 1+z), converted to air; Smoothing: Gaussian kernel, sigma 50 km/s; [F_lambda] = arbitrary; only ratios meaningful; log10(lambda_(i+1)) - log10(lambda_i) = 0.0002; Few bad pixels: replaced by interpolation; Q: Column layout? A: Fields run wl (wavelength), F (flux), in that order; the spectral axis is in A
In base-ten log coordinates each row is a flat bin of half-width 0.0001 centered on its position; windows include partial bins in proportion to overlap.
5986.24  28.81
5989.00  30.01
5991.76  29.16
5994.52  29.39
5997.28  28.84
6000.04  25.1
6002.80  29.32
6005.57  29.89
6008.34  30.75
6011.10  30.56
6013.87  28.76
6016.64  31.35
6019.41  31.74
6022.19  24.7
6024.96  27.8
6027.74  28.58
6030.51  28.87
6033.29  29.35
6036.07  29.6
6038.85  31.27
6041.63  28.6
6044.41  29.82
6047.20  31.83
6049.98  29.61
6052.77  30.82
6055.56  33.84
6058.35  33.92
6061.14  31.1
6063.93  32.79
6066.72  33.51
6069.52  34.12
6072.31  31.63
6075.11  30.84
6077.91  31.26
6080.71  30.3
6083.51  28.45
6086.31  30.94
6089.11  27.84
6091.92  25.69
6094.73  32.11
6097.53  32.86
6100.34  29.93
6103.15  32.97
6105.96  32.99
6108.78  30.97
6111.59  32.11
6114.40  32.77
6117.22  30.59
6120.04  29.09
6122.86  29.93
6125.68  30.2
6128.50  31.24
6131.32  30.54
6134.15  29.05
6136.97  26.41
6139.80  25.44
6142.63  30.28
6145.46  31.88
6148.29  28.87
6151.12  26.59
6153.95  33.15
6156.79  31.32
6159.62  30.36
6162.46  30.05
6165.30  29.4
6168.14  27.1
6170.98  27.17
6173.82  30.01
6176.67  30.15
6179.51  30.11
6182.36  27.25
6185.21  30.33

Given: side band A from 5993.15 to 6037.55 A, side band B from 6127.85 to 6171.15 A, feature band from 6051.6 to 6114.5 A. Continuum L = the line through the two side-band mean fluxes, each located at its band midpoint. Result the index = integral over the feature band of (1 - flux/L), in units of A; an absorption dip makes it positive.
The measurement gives -4.86 A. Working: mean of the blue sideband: 29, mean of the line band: 31.4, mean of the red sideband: 29.3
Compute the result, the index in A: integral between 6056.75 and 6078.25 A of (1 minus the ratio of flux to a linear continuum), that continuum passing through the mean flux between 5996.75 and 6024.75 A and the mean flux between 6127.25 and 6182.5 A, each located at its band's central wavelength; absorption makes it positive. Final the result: -2.4 A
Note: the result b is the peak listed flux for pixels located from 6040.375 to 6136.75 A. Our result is 34.12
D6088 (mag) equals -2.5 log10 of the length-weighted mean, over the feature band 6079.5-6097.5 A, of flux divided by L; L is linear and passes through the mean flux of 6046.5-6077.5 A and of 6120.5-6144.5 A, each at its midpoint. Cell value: 0.06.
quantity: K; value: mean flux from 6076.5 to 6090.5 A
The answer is 29.8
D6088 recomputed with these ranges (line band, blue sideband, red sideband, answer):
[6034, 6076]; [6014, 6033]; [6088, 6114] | -0.064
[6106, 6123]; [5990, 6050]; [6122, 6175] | -0.063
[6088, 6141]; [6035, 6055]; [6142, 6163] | 0.006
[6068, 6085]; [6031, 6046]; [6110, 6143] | -0.049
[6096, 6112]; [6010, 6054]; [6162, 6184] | -0.098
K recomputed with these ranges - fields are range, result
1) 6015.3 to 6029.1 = 28.8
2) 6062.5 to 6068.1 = 33.2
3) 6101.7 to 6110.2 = 32.3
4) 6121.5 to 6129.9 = 30.5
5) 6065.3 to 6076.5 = 32.5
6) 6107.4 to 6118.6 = 31.6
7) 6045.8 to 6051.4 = 30.7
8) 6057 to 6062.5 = 32.5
